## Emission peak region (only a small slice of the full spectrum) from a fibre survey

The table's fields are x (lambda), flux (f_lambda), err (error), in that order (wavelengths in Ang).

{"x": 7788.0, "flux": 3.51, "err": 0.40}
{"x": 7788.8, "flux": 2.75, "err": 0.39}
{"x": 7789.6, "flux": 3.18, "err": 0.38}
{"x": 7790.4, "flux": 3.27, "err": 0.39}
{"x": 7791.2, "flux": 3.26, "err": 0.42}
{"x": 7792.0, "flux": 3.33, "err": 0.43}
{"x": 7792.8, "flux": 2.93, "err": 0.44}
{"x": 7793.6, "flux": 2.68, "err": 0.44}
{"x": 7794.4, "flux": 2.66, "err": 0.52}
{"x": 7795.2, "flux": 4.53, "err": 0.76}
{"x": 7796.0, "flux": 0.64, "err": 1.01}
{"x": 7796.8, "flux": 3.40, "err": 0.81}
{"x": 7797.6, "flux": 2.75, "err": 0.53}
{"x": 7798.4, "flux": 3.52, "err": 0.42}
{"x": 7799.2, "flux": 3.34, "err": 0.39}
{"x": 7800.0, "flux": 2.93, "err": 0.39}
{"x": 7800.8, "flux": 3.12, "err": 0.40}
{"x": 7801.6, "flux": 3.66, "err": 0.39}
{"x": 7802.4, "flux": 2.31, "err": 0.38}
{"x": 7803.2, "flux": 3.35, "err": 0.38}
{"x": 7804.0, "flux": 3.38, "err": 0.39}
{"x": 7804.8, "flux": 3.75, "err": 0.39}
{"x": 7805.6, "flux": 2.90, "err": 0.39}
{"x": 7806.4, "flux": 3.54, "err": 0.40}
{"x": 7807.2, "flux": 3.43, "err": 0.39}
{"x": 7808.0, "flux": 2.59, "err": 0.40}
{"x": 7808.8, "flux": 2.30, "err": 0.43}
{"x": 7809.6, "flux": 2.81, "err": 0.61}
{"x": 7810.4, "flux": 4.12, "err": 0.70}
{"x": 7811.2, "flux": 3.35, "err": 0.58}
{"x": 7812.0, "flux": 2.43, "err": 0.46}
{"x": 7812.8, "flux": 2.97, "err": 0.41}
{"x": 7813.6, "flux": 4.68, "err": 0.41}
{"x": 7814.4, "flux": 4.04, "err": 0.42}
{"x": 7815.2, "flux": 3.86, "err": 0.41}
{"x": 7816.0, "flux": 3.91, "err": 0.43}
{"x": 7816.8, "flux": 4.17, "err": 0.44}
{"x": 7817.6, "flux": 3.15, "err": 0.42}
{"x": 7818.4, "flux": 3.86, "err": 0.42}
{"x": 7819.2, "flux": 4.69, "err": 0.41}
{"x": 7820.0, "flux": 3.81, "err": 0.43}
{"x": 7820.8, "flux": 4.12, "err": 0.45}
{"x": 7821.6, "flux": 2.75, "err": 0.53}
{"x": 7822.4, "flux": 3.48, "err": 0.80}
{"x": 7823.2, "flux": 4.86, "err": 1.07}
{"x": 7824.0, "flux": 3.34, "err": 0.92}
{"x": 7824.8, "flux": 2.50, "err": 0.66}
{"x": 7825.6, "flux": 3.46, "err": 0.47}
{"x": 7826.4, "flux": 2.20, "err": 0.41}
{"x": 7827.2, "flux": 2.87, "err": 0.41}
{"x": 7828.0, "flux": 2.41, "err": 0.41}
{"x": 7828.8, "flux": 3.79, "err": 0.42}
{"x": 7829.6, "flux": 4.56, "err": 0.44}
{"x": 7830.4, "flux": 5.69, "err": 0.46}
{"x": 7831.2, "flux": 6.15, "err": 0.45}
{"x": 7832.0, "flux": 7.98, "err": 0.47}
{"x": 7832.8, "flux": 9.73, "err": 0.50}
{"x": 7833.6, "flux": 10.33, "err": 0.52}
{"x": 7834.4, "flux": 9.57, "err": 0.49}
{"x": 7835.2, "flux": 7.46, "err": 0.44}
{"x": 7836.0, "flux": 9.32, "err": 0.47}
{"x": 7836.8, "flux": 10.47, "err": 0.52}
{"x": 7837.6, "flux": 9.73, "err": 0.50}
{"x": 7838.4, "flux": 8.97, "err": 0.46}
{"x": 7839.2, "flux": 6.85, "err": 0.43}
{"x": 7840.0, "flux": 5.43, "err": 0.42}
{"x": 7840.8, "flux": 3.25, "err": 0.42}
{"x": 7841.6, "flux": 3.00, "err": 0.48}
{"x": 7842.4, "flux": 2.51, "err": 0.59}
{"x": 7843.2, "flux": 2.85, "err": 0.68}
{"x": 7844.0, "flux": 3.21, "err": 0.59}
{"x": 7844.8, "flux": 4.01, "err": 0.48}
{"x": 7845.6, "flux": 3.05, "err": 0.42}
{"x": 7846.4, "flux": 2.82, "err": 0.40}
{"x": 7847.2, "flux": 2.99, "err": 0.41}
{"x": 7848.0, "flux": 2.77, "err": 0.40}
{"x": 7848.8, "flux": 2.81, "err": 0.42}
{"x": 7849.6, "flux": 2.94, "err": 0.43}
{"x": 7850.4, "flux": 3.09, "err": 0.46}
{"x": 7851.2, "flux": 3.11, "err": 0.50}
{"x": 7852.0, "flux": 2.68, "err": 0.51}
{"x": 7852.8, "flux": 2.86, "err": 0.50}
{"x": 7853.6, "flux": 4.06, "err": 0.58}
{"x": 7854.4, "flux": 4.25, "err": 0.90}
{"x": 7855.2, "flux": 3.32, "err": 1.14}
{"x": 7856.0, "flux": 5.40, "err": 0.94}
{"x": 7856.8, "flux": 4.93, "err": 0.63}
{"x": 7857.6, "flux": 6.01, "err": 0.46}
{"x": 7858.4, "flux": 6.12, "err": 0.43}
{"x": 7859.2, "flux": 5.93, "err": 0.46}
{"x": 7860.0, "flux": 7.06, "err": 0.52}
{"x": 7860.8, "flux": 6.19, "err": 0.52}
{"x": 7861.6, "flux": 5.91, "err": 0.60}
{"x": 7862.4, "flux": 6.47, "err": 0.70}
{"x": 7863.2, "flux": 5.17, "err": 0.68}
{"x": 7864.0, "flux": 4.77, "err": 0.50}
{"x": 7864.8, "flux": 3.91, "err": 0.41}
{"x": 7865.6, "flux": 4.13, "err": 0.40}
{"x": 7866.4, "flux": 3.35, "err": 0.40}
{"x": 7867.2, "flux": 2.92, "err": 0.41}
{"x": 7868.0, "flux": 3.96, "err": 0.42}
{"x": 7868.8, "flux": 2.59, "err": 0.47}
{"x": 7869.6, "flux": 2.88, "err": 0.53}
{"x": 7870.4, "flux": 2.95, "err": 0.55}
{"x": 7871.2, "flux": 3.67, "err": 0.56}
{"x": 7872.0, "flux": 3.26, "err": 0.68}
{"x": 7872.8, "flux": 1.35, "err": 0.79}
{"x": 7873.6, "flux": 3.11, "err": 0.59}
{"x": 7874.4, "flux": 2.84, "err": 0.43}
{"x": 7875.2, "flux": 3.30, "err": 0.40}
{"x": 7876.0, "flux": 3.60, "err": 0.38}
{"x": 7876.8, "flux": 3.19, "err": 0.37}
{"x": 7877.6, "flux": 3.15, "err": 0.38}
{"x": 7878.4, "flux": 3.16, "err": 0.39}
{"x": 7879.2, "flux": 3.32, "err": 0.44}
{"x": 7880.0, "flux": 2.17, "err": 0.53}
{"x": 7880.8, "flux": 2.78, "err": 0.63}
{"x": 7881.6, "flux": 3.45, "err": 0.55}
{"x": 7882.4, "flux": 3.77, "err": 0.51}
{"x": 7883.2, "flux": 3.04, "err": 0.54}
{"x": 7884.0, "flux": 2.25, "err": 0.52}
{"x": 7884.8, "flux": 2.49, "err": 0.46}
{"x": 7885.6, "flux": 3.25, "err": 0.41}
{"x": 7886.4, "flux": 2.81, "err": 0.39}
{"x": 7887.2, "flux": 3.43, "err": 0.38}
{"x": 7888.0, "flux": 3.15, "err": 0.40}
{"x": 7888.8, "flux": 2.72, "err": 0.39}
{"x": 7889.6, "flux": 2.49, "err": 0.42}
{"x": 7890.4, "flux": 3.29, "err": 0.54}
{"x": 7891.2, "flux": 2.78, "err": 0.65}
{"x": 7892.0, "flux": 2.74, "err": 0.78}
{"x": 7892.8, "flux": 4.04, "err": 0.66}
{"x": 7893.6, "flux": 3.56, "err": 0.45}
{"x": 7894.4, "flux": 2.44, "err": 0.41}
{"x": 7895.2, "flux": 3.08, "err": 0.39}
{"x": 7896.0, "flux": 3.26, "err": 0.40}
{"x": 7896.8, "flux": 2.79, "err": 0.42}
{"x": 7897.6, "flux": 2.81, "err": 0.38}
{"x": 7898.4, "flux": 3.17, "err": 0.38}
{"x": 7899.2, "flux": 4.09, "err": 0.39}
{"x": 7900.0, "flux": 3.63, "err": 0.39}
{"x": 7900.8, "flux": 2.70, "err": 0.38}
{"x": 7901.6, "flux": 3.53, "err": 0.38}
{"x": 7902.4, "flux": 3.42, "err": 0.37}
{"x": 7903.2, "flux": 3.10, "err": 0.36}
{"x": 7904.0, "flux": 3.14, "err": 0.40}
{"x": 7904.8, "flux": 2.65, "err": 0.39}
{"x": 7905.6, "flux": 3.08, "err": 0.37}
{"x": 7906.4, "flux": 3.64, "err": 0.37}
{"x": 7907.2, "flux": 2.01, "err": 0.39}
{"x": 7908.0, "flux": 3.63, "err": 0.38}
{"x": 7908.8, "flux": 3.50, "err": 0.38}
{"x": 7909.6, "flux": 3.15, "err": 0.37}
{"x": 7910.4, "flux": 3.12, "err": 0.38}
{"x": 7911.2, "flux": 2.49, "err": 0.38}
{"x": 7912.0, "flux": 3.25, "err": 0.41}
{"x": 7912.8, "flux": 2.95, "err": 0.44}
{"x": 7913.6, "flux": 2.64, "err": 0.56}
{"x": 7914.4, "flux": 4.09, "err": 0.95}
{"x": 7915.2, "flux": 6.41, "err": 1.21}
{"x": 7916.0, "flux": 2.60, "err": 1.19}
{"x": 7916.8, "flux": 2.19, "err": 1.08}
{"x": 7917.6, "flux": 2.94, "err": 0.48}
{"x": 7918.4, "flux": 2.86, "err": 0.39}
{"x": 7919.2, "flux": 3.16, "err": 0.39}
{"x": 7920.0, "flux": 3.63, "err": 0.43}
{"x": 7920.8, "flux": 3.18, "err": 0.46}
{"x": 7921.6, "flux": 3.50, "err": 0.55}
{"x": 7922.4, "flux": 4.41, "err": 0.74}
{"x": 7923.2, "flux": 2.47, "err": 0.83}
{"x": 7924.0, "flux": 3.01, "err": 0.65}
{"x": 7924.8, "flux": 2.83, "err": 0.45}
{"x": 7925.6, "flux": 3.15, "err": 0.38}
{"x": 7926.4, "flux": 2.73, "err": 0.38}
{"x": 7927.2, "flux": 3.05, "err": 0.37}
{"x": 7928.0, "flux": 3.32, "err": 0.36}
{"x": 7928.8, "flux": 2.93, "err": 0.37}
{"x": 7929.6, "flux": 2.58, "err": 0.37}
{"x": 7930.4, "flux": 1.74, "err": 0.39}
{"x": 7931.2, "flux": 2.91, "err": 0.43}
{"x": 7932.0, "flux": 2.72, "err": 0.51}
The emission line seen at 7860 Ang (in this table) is [N II]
